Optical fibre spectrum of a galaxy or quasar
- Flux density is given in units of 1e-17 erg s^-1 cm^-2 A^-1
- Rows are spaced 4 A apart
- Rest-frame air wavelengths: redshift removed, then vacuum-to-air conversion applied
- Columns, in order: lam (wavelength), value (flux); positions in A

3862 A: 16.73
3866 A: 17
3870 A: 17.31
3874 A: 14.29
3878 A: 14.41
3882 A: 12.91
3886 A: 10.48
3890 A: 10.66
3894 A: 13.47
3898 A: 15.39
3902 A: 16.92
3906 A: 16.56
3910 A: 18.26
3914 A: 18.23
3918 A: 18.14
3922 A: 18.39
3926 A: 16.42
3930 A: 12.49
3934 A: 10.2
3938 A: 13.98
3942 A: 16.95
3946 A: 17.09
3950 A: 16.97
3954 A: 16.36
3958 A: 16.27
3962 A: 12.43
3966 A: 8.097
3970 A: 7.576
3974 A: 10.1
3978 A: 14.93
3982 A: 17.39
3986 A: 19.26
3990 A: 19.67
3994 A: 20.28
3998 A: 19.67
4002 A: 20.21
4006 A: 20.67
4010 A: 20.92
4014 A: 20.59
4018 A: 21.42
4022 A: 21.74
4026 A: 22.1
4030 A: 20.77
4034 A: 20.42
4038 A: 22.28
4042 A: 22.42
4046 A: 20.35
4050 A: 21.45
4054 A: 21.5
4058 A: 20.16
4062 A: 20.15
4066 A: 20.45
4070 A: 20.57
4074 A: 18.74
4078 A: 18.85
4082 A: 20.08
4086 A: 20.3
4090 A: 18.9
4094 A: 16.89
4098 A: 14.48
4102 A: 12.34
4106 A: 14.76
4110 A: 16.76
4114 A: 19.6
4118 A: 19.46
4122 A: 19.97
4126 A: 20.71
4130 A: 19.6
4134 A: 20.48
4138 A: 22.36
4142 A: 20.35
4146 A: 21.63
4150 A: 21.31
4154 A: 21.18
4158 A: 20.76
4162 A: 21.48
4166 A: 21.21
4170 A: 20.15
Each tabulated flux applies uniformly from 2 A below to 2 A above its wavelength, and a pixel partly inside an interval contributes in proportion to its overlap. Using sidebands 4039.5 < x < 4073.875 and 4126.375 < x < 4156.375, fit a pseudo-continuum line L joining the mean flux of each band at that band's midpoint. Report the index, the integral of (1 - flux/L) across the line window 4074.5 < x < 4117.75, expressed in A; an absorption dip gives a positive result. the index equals 7.1 A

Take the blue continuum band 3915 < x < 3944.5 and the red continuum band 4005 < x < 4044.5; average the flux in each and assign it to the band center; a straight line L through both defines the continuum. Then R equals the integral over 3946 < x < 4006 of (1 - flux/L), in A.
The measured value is 8.1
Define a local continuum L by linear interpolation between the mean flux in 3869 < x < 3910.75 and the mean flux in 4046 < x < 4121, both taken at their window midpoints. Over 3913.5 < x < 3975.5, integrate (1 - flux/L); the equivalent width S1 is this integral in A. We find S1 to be 5.0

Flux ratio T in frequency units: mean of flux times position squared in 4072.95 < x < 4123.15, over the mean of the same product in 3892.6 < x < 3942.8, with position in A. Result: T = 1.23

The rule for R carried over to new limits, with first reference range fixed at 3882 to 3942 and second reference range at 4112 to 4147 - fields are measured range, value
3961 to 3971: 4.3 A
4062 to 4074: -0.8 A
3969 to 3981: 3.5 A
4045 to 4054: -1.3 A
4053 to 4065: -1.2 A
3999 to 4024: -4.9 A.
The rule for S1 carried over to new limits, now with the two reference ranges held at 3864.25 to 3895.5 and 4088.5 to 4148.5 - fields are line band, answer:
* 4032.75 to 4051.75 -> -4.88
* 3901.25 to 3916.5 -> -3.38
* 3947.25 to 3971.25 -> 3.28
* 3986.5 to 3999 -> -2.93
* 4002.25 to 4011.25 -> -2.39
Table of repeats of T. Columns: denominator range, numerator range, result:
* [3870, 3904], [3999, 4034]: 1.62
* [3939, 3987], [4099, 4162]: 1.47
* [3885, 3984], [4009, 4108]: 1.43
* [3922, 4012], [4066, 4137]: 1.24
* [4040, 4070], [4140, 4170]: 1.06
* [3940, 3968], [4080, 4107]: 1.22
